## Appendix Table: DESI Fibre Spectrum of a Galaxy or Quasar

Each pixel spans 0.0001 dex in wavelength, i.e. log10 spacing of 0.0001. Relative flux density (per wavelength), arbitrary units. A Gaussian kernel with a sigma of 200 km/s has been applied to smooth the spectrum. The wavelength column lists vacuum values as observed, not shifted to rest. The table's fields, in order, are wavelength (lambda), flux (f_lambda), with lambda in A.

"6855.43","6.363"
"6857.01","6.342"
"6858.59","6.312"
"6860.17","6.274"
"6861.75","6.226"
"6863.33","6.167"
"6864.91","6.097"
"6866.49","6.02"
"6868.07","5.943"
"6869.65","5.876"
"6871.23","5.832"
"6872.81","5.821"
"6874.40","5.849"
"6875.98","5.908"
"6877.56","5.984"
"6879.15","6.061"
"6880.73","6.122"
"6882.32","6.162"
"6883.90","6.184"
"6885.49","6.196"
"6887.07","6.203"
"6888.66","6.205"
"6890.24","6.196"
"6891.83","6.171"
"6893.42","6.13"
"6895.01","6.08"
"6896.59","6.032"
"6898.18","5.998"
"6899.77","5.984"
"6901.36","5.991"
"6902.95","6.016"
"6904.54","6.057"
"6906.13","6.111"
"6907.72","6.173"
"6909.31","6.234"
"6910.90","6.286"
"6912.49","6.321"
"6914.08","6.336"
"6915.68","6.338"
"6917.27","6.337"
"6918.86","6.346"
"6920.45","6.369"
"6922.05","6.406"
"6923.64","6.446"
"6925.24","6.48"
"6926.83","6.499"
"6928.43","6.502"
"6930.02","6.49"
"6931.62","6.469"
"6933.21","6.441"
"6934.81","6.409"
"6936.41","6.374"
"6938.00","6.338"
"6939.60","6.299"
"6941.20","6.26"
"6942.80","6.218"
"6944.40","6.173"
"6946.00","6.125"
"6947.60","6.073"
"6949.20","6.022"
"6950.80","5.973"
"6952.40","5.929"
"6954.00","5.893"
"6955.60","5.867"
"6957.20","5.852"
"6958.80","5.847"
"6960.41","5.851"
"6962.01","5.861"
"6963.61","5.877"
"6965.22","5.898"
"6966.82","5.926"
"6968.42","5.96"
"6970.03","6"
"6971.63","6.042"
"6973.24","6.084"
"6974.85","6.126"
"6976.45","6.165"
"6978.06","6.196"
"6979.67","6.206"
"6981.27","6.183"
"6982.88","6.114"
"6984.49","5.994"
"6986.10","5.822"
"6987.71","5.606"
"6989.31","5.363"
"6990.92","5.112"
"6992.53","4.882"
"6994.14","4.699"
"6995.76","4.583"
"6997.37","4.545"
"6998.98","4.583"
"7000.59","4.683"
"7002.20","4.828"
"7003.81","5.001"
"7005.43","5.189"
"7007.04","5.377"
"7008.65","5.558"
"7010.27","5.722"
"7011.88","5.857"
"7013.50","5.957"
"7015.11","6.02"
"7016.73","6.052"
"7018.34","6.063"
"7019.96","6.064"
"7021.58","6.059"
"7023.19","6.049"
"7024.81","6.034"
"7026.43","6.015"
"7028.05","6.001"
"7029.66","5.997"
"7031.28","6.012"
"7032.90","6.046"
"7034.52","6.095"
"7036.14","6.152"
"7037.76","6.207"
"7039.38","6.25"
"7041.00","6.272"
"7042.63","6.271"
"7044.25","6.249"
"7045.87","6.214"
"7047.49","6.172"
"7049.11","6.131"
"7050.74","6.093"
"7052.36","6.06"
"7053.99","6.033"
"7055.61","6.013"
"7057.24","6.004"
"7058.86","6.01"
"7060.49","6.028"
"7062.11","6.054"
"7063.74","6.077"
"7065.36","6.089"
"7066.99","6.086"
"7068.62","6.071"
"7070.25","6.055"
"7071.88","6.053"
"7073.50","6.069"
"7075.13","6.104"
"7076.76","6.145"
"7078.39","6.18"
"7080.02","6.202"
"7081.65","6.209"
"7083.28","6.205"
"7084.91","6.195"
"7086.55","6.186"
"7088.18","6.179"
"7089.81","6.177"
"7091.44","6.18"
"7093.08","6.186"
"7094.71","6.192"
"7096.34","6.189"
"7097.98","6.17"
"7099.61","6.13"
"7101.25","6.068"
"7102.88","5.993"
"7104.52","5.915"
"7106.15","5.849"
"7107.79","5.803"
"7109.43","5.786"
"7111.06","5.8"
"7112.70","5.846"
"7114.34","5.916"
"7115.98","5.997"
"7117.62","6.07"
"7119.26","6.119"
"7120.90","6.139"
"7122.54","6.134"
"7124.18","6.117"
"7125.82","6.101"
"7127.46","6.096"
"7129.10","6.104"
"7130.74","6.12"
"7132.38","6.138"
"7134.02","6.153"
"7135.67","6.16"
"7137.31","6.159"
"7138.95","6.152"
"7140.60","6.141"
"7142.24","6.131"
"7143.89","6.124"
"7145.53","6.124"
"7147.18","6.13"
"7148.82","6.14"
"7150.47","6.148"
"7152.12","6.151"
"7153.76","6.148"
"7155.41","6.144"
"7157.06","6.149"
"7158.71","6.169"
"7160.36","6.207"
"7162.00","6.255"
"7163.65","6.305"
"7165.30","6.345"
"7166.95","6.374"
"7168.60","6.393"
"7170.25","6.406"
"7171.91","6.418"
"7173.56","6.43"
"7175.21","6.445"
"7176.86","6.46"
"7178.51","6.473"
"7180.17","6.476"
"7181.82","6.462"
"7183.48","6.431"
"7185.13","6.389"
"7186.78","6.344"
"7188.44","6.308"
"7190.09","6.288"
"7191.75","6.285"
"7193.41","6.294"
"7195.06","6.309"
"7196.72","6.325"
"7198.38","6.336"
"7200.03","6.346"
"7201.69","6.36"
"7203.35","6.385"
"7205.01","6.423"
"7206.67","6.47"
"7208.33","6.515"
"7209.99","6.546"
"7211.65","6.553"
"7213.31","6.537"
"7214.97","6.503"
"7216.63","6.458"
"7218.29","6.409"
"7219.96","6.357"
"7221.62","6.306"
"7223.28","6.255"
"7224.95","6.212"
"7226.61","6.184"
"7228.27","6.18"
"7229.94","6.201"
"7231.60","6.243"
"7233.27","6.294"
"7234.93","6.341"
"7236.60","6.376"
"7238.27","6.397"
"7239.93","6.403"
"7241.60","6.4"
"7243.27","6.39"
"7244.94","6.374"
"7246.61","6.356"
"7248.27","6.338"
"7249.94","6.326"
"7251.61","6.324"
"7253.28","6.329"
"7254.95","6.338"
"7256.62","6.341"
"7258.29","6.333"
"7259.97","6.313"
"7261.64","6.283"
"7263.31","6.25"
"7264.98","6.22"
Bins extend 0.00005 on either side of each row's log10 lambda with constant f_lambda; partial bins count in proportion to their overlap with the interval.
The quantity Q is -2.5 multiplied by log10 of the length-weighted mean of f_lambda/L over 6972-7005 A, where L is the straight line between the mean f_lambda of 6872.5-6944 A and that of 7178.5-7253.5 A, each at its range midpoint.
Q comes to 0.152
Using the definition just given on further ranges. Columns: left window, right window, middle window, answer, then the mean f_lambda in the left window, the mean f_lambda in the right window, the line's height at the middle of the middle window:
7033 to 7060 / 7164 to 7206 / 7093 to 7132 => 0.04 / 6.13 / 6.38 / 6.25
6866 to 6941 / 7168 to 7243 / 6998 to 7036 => 0.10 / 6.19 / 6.38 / 6.26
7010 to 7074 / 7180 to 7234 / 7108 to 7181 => 0.01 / 6.07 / 6.36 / 6.25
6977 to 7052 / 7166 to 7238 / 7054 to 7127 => -0.01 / 5.76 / 6.37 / 6.01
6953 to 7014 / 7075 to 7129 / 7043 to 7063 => -0.04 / 5.61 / 6.08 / 5.88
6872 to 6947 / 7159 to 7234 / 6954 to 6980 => 0.05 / 6.22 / 6.37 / 6.25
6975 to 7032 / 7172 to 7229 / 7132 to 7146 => 0.00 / 5.62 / 6.39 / 6.15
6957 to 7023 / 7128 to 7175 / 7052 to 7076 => -0.03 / 5.66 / 6.21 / 5.91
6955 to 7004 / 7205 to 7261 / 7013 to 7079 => -0.05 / 5.61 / 6.36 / 5.81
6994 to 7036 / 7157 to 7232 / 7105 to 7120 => 0.02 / 5.6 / 6.36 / 6.02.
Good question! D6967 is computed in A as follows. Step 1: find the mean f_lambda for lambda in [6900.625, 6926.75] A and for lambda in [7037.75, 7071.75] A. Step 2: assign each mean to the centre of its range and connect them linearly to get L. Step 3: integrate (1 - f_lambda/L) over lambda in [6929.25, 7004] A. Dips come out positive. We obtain 4.8 A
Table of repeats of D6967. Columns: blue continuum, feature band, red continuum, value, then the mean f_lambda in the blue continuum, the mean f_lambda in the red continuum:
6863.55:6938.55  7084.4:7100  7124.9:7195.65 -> 0.15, 6.19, 6.26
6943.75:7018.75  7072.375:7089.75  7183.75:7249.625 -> -0.55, 5.69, 6.36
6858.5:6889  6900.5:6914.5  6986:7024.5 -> -0.64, 6.06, 5.4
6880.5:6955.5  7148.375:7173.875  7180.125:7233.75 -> 0.32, 6.22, 6.36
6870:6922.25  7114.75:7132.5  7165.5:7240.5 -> 0.60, 6.13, 6.38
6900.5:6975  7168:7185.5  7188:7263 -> -0.32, 6.17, 6.35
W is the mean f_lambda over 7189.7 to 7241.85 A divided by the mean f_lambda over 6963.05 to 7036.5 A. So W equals 1.11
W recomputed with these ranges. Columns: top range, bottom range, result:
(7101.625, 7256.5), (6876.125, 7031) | 1.05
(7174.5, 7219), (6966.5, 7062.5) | 1.10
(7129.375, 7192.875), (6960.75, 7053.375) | 1.08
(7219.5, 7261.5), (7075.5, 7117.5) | 1.04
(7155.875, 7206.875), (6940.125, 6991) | 1.06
